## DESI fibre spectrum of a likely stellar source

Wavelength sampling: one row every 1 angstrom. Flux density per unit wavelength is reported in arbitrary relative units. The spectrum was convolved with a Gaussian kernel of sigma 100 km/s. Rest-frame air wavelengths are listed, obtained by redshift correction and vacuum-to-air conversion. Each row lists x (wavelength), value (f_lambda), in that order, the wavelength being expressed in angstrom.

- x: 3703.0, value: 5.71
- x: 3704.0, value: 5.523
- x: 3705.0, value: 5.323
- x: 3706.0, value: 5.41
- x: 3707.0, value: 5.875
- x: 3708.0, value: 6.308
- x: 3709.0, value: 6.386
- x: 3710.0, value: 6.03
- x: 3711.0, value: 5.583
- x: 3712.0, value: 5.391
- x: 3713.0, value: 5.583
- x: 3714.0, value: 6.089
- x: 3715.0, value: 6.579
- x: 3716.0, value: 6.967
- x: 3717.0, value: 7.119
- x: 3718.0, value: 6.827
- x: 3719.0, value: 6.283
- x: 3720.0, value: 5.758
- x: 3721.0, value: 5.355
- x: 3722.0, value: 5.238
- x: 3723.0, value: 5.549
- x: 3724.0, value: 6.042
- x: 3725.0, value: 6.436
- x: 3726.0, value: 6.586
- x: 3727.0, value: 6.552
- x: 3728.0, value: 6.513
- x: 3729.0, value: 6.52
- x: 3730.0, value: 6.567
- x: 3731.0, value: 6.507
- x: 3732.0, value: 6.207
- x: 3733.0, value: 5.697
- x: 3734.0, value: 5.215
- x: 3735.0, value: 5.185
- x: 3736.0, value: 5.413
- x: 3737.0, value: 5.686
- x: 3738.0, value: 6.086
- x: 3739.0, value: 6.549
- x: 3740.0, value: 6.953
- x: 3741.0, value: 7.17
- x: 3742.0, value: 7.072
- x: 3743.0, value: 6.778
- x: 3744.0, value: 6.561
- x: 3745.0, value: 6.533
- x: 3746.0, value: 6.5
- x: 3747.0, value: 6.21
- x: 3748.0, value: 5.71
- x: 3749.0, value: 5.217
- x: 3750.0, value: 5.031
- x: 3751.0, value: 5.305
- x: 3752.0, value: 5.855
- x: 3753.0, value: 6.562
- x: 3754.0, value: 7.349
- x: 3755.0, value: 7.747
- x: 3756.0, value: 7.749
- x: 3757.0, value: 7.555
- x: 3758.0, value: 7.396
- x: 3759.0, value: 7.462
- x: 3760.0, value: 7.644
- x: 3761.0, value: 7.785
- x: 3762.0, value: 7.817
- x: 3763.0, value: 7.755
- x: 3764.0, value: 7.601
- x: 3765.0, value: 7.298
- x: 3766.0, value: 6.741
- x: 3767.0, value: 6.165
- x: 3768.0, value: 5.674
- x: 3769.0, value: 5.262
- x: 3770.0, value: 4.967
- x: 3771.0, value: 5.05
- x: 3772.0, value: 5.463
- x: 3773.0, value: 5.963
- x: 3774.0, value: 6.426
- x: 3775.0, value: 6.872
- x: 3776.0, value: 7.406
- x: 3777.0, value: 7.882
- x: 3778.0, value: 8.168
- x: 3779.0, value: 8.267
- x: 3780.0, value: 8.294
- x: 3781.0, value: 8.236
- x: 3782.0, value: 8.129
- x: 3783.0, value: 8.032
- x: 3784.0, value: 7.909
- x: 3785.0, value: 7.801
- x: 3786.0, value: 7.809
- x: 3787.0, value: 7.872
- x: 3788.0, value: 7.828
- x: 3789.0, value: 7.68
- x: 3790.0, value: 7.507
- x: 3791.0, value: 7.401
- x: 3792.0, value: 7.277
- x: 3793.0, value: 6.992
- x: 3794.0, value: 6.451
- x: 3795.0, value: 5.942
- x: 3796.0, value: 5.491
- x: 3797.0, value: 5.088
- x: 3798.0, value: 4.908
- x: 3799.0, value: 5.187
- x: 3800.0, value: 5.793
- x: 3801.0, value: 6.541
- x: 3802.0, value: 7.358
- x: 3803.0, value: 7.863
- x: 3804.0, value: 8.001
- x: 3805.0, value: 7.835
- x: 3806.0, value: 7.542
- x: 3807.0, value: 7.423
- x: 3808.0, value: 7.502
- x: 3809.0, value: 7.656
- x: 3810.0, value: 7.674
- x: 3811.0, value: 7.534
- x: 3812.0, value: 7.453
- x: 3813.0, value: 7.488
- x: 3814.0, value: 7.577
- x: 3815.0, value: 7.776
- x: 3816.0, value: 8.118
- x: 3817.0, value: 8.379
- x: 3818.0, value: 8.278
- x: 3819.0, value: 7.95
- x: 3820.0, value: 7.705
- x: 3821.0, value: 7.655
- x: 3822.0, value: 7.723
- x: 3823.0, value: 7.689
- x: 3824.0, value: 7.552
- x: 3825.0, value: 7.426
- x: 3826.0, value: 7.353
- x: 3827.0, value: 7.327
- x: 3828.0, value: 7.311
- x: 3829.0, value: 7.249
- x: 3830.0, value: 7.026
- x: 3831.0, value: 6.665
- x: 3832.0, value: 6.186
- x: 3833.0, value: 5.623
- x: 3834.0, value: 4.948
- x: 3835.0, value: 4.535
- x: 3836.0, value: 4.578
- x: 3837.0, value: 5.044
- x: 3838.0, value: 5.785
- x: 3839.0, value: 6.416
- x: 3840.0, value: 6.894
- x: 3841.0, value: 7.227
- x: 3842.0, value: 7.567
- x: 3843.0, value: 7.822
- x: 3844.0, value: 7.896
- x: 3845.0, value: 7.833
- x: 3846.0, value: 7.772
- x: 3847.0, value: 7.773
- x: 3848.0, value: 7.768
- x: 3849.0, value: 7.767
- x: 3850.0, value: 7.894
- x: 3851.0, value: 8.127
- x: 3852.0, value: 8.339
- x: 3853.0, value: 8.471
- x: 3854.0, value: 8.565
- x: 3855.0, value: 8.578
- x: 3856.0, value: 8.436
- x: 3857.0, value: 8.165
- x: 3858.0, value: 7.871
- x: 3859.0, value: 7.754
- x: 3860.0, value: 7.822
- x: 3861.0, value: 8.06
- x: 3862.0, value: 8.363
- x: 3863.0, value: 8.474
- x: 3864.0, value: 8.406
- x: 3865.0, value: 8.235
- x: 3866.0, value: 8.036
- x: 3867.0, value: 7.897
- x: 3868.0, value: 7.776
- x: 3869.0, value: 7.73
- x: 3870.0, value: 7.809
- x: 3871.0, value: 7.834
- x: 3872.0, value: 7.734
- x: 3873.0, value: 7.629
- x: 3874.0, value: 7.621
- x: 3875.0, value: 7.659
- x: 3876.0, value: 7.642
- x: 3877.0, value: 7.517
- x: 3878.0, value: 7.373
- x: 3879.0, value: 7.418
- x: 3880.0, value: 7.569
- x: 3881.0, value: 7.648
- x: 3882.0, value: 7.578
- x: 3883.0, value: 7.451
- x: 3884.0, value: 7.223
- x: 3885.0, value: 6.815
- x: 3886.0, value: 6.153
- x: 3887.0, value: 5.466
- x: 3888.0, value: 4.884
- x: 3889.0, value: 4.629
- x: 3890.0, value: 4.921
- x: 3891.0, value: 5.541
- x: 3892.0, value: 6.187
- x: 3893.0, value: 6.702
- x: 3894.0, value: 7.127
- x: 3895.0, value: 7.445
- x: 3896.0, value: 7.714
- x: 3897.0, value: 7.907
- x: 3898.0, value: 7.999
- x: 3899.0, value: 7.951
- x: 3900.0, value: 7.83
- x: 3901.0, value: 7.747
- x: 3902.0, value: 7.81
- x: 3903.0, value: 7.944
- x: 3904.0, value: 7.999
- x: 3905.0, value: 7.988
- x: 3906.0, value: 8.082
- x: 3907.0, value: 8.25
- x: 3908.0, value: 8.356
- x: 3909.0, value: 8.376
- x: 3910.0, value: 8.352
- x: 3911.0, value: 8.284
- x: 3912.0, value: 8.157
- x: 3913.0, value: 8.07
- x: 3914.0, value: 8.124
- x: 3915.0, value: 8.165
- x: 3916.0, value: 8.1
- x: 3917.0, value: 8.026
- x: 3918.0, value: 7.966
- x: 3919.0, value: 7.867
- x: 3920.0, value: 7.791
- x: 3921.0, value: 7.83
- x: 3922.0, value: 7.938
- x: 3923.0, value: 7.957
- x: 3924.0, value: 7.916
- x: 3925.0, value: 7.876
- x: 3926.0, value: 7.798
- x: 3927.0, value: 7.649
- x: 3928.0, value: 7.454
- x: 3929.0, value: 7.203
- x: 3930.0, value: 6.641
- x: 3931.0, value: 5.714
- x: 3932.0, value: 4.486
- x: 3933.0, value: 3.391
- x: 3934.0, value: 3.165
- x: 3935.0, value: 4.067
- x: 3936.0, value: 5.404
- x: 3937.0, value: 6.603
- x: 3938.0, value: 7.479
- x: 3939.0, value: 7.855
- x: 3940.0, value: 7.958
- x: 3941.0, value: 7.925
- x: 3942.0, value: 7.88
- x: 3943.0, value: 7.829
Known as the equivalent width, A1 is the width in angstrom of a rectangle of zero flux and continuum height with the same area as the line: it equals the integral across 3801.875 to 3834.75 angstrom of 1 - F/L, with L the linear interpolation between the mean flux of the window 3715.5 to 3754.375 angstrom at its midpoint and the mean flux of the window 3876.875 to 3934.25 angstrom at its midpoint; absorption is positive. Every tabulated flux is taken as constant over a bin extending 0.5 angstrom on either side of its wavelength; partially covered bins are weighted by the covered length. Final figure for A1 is -3.40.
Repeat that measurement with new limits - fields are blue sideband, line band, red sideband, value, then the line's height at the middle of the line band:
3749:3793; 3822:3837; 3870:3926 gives 1.6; 7.28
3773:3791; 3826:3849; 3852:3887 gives 3.0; 7.75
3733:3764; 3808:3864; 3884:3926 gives -2.8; 7.09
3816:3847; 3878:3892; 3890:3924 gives 2.1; 7.55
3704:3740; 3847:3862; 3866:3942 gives -2.6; 6.93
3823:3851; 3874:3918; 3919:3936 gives -4.8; 6.68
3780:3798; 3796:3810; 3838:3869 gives 1.1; 7.37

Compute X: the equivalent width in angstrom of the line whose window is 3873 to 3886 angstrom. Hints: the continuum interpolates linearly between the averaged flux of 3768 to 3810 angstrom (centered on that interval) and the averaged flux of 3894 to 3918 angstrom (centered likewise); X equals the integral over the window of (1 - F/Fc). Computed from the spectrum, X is 0.6 angstrom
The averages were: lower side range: 6.99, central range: 7.42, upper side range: 8.01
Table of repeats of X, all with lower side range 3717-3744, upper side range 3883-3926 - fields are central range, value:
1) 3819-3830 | -1.0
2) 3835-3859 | -1.3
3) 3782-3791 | -1.6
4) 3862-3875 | -1.3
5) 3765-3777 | 0.7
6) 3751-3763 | -1.7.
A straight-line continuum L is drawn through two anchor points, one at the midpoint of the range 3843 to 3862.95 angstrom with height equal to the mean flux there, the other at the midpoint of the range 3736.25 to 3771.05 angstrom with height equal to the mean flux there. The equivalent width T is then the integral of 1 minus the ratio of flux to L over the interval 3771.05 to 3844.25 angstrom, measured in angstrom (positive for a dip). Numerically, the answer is 2.8 angstrom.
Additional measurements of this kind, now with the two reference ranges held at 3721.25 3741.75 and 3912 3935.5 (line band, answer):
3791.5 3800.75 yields 0.74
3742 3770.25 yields -1.91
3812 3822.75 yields -2.15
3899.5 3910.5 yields -1.78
